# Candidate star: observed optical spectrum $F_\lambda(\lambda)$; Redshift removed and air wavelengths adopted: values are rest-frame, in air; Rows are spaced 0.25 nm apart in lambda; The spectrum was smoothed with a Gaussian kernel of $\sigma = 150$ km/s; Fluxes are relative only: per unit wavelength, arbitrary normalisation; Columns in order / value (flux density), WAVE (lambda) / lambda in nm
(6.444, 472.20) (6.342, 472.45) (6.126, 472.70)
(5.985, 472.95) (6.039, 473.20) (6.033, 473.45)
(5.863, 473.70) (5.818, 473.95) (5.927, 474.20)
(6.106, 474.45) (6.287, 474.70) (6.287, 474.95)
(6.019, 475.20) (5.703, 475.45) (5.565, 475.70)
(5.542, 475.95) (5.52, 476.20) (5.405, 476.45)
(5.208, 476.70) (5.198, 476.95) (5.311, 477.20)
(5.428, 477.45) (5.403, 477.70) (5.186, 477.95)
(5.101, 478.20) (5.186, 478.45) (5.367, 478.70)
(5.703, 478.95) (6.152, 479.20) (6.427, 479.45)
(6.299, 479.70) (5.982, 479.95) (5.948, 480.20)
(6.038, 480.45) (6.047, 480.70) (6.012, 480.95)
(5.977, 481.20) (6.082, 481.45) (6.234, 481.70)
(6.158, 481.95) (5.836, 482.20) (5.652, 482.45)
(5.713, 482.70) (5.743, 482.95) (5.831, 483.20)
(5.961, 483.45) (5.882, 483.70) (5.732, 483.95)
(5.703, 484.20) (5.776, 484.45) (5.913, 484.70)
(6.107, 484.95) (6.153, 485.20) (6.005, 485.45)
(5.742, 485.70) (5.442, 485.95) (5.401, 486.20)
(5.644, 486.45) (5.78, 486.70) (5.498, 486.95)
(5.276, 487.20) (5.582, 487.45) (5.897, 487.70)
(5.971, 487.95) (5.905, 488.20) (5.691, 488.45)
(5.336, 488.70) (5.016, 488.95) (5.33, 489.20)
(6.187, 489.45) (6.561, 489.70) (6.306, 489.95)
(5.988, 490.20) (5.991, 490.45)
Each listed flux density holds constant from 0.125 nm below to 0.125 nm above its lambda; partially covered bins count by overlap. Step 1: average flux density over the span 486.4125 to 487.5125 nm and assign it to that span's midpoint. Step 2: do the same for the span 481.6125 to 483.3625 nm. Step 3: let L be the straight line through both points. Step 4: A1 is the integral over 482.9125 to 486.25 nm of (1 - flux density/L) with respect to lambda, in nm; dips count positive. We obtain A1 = -0.06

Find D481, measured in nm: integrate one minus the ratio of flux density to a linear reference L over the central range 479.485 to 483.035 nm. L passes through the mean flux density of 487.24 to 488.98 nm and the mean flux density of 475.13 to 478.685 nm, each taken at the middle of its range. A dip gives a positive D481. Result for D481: -0.32 nm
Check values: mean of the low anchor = 5.4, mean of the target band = 5.99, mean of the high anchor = 5.64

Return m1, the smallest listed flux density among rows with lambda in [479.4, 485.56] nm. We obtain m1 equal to 5.652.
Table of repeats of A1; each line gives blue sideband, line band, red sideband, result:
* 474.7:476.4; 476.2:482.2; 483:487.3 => 0.05 nm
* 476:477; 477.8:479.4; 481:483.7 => 0.02 nm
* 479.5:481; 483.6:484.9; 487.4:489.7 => 0.02 nm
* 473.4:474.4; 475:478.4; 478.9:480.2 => 0.32 nm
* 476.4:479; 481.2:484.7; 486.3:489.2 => -0.27 nm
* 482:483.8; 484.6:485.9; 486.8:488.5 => -0.05 nm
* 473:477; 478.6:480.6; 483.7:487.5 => -0.08 nm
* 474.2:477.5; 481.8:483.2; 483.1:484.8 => -0.01 nm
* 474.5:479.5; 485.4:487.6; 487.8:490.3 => 0.07 nm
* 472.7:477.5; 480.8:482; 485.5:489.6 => -0.08 nm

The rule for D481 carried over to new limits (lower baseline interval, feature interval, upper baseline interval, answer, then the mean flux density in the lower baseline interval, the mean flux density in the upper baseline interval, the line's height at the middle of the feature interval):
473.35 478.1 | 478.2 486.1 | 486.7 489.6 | -0.33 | 5.67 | 5.62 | 5.65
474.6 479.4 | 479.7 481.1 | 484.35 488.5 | -0.10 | 5.57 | 5.75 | 5.63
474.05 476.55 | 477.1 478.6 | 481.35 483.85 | 0.15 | 5.84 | 5.91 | 5.86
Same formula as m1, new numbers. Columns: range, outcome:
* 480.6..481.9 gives 5.977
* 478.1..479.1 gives 5.101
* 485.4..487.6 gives 5.276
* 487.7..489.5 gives 5.016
